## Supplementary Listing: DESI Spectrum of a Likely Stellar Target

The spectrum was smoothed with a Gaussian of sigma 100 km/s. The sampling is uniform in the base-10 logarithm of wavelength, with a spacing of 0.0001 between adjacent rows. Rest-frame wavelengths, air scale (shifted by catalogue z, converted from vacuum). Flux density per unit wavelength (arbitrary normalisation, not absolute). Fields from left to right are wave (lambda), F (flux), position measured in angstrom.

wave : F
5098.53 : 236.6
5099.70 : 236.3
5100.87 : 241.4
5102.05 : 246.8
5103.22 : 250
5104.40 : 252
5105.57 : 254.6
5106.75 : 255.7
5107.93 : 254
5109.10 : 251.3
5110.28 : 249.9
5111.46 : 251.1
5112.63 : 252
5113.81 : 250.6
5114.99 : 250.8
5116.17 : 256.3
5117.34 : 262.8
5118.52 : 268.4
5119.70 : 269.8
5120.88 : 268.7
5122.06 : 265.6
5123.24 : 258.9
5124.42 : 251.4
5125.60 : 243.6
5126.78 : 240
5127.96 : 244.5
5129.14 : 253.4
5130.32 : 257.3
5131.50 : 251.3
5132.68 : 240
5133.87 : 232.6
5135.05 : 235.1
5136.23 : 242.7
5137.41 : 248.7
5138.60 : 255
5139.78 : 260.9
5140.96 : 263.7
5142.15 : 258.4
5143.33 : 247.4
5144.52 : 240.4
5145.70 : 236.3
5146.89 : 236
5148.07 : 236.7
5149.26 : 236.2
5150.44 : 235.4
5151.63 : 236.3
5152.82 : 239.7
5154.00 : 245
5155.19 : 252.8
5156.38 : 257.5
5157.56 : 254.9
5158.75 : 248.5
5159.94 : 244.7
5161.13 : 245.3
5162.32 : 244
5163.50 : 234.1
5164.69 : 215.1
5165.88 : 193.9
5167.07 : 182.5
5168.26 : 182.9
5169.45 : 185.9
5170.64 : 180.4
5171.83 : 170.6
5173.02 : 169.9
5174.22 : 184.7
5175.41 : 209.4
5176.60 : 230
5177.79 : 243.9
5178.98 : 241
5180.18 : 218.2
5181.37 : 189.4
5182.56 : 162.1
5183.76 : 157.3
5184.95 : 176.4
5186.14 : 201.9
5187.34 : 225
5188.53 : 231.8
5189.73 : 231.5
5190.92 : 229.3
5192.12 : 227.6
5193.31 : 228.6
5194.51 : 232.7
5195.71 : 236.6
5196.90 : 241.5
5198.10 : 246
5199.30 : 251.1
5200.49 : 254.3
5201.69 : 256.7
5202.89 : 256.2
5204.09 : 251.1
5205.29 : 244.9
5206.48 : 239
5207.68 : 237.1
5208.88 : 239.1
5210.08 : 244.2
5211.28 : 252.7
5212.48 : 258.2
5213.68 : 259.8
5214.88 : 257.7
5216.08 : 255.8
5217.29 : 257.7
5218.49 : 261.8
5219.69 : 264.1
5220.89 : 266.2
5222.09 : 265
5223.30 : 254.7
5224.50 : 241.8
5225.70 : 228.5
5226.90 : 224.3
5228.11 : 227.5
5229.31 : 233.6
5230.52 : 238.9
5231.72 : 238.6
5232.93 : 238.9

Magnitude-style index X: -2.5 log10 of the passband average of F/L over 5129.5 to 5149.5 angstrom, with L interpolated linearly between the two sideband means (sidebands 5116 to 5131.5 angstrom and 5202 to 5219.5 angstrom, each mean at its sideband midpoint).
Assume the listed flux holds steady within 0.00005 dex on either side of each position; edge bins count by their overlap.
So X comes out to 0.043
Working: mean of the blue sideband 257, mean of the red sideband 251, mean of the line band 246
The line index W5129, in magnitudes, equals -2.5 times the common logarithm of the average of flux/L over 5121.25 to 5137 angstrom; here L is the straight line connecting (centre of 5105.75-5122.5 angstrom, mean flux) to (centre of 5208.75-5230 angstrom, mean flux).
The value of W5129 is 0.037 mag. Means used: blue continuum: 257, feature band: 248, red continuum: 250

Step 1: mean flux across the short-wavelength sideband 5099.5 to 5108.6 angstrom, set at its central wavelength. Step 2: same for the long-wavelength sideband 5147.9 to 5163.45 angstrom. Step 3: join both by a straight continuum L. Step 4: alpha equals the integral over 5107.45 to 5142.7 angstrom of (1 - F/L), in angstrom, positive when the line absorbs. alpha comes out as -0.8 angstrom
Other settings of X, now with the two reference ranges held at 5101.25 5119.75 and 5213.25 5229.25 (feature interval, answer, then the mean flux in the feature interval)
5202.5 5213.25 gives 0.02 mag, 247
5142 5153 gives 0.06 mag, 240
